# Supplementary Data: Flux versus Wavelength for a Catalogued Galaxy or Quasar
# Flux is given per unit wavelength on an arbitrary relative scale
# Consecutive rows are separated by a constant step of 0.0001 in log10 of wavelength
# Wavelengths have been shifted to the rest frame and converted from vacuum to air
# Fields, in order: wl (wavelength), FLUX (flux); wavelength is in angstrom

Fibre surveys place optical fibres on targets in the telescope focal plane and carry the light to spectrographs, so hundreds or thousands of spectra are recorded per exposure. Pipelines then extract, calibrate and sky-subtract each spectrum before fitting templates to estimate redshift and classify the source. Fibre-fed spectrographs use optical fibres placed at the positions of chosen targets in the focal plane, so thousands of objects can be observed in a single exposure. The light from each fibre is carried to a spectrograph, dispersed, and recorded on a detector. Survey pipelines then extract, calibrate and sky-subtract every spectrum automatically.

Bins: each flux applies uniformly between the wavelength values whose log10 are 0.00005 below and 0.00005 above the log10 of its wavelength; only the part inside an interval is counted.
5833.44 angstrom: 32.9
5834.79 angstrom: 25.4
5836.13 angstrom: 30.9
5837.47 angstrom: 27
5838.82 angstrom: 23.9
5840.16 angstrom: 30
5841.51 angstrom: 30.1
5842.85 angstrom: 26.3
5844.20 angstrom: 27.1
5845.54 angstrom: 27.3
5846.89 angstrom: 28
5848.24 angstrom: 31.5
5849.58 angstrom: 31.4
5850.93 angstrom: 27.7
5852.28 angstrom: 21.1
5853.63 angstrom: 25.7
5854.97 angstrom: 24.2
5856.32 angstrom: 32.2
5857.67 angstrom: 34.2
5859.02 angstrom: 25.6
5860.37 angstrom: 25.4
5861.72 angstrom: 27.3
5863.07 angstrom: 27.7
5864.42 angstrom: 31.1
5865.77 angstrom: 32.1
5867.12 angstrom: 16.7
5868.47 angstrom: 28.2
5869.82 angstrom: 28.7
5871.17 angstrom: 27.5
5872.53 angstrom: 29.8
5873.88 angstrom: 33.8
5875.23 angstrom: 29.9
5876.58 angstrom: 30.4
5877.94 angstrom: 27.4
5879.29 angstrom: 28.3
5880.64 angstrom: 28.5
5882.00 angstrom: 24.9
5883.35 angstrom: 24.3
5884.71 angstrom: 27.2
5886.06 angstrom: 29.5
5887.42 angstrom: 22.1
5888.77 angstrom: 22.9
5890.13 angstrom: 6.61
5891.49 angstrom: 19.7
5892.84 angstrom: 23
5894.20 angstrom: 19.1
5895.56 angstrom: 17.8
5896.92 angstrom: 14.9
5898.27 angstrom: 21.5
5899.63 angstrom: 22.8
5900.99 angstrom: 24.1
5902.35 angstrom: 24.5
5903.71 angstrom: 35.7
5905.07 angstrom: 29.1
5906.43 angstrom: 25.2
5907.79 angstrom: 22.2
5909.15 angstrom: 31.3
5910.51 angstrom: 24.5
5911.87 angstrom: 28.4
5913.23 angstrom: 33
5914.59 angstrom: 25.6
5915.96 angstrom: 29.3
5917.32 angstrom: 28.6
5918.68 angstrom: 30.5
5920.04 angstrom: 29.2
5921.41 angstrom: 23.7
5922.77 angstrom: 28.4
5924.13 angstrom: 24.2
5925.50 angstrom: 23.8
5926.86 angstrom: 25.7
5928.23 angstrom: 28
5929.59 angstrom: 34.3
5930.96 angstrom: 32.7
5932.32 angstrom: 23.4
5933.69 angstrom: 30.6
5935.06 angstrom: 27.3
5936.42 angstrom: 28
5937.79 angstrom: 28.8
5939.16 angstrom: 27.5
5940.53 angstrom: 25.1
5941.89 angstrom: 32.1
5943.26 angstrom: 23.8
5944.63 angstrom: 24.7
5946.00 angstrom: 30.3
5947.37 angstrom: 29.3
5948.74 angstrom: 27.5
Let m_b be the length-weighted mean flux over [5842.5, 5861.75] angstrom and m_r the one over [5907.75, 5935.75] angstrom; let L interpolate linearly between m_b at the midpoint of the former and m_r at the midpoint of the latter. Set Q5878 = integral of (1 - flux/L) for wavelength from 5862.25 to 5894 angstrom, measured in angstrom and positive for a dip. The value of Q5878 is 2.1 angstrom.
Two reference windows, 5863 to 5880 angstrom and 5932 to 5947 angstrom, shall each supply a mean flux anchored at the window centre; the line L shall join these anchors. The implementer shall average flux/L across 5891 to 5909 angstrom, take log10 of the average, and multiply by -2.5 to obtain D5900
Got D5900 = 0.204 mag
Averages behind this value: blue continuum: 28.6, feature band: 23.3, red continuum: 27.5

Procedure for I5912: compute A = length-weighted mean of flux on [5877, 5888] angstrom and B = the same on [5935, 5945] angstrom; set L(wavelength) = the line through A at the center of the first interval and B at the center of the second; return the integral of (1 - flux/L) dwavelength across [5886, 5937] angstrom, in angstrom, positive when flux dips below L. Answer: 2.7 angstrom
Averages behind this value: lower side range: 26.6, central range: 25.5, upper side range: 27.2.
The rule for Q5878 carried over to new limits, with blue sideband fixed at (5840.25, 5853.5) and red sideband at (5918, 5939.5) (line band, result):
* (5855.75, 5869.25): -0.1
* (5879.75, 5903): 4.9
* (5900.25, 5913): 0.2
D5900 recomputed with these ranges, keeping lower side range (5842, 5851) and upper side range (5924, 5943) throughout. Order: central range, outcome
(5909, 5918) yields -0.02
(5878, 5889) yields 0.09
